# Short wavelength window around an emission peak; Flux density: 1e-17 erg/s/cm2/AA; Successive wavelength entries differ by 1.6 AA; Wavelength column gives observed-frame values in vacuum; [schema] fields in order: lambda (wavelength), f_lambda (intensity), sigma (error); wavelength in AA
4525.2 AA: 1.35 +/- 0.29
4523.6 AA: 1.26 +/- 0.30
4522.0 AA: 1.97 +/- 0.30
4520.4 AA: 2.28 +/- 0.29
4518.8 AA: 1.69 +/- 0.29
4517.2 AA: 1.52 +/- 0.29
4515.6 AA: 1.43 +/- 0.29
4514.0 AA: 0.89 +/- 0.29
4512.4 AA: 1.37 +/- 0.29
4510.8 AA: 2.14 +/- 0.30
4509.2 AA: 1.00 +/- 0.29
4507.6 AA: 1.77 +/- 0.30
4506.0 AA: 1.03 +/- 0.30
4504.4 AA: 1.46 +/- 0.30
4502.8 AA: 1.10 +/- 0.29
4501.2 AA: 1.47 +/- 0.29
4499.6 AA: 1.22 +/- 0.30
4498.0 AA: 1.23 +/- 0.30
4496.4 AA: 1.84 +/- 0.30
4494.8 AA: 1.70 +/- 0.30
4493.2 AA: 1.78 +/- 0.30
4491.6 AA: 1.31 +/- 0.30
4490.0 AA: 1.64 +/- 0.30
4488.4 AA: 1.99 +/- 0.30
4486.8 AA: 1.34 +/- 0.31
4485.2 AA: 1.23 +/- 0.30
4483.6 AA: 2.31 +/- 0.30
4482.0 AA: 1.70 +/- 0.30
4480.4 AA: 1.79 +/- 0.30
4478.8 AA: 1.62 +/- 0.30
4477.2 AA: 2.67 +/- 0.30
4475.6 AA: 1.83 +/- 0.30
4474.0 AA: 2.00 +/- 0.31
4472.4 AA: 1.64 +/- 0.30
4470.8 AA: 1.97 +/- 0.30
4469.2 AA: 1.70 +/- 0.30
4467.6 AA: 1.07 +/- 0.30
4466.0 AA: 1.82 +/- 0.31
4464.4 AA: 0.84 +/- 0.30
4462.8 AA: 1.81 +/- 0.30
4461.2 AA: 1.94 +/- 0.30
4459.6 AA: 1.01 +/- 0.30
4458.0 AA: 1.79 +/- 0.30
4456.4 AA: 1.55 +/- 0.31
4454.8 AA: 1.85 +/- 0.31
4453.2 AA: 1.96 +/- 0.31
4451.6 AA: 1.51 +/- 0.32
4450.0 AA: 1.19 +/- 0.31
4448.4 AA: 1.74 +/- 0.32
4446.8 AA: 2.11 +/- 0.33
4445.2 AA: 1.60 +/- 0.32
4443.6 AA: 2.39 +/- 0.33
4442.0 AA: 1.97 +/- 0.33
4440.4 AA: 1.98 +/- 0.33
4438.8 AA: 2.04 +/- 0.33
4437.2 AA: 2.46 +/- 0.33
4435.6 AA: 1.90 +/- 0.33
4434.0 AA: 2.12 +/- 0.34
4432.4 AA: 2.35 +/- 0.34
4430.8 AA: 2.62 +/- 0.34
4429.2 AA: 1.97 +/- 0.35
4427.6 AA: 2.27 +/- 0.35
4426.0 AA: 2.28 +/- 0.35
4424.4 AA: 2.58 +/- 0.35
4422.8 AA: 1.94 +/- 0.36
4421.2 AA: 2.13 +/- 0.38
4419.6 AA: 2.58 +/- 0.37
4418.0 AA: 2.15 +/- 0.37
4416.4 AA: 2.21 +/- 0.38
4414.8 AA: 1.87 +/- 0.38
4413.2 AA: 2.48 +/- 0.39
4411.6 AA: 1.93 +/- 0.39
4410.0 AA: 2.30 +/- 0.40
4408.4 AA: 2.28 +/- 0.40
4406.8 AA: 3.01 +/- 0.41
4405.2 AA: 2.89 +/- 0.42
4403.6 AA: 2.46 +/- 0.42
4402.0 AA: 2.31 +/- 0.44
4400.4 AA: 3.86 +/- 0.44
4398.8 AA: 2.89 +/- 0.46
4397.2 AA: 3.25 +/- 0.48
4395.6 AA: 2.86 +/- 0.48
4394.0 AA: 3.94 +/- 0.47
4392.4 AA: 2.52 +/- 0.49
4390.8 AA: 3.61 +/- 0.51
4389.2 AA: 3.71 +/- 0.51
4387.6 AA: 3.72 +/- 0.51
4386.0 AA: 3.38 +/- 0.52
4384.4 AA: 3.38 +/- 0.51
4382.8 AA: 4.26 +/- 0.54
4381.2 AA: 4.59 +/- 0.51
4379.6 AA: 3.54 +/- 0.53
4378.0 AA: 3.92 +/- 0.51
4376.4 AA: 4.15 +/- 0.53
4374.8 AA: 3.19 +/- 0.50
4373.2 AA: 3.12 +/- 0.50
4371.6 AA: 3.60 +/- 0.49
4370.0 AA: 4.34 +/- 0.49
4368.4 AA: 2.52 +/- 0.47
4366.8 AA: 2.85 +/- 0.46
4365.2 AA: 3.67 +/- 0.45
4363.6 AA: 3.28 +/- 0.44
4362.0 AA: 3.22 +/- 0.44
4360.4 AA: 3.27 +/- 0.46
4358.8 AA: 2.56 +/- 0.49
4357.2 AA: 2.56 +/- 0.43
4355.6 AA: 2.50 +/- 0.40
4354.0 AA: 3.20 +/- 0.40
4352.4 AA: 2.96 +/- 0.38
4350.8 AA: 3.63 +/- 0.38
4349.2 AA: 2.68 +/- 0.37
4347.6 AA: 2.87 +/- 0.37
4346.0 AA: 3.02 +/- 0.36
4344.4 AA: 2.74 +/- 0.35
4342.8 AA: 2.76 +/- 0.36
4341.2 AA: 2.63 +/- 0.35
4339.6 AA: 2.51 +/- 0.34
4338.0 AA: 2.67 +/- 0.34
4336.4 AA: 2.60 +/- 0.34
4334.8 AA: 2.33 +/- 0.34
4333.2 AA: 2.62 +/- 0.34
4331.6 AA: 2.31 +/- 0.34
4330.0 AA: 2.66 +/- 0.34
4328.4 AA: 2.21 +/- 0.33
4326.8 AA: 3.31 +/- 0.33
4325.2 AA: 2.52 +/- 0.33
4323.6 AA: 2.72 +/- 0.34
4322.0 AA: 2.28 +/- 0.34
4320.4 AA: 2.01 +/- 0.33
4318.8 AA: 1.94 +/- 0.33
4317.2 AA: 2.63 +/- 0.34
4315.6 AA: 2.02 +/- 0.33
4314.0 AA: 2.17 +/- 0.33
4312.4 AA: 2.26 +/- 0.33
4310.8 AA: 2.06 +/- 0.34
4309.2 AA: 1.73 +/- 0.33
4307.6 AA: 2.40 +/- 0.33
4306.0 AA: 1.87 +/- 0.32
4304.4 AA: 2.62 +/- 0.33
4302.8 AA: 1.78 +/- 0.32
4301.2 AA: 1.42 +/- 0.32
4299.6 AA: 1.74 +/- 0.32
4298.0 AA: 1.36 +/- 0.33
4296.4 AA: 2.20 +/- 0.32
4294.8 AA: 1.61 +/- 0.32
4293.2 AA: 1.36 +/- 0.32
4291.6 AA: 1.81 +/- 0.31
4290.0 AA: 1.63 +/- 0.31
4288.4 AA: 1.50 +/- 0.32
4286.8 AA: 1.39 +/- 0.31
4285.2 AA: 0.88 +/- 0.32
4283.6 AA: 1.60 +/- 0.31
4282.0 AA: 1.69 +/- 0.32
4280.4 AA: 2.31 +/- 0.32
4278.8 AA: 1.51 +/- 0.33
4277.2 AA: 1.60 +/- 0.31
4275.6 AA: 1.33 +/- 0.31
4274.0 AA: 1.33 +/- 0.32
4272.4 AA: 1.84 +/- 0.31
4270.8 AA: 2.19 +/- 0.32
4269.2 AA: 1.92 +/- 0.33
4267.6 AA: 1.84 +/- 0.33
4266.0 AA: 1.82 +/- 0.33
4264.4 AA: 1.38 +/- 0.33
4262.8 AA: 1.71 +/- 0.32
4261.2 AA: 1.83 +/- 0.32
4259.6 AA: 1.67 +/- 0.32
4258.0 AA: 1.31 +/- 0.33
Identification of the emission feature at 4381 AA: C IV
